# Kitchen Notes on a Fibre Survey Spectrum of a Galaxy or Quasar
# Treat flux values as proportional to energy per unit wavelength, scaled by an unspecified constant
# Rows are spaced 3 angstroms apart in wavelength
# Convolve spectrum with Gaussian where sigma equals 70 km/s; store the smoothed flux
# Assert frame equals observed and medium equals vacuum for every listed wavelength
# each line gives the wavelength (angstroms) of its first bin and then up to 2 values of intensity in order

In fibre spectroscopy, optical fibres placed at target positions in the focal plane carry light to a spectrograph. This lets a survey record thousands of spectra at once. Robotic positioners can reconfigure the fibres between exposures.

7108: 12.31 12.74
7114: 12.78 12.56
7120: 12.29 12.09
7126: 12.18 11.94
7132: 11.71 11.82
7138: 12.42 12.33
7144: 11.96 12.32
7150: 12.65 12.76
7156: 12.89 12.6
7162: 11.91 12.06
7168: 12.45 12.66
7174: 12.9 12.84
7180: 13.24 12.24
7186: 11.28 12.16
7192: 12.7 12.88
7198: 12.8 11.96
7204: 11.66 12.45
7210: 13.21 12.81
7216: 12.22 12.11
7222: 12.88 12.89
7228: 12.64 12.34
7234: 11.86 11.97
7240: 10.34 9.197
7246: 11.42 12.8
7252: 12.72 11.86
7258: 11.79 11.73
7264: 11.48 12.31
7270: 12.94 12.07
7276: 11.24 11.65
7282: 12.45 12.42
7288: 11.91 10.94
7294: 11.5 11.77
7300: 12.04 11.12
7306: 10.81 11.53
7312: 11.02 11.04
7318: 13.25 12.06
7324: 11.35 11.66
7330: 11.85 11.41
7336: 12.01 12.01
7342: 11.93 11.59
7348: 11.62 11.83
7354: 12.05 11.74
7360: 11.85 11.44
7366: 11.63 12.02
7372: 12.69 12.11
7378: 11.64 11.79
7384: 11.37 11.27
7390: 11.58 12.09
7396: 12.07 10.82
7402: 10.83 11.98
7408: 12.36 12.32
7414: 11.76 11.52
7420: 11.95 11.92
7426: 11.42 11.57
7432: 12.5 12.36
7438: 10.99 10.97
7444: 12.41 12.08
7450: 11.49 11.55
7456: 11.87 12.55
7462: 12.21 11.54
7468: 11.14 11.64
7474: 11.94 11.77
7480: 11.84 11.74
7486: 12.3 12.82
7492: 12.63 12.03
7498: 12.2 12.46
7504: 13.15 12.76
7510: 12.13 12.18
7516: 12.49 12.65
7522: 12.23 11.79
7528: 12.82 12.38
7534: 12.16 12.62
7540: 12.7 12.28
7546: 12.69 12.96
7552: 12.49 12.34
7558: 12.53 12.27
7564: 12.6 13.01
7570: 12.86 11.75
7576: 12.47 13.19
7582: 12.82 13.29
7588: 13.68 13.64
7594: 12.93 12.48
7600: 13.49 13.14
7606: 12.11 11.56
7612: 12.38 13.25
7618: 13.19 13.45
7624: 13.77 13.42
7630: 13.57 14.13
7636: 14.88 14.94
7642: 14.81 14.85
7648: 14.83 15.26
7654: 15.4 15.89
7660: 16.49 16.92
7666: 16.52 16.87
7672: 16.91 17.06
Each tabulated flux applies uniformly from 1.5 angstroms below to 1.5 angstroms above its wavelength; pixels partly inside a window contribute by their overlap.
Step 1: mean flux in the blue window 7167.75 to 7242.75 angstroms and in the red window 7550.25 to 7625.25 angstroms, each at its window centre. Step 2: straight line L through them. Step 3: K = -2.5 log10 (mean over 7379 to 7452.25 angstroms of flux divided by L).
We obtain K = 0.078 mag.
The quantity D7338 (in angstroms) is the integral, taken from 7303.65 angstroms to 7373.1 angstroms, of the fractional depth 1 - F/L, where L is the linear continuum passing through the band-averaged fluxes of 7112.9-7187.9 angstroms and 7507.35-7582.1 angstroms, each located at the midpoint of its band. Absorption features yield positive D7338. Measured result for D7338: 3.8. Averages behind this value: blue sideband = 12.4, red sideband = 12.5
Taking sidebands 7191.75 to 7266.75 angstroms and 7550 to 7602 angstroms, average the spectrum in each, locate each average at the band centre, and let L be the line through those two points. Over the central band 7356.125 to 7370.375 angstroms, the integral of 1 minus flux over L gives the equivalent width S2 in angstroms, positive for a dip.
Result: 0.7 angstroms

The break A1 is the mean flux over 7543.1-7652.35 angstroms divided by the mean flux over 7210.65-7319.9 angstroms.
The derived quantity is 1.11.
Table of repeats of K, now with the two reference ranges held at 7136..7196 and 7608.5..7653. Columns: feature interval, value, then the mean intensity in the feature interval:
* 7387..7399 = 0.130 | 11.7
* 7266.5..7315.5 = 0.103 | 11.7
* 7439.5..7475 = 0.139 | 11.8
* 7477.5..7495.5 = 0.108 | 12.2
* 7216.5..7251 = 0.070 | 11.9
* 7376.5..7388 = 0.143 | 11.5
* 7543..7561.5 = 0.096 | 12.5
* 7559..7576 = 0.104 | 12.5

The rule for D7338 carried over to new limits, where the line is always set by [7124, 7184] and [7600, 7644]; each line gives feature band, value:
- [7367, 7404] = 3.5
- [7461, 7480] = 2.1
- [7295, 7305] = 0.9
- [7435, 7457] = 2.4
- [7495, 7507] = 0.6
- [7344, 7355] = 0.9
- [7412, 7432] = 1.9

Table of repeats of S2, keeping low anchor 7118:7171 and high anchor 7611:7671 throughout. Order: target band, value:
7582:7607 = 2.5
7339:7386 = 5.5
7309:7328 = 2.1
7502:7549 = 5.7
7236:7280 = 3.9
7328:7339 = 1.2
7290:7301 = 1.2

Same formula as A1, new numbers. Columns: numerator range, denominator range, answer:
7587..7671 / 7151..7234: 1.14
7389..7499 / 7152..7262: 0.97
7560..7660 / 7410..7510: 1.13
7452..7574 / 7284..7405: 1.05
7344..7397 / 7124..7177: 0.96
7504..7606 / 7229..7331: 1.08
